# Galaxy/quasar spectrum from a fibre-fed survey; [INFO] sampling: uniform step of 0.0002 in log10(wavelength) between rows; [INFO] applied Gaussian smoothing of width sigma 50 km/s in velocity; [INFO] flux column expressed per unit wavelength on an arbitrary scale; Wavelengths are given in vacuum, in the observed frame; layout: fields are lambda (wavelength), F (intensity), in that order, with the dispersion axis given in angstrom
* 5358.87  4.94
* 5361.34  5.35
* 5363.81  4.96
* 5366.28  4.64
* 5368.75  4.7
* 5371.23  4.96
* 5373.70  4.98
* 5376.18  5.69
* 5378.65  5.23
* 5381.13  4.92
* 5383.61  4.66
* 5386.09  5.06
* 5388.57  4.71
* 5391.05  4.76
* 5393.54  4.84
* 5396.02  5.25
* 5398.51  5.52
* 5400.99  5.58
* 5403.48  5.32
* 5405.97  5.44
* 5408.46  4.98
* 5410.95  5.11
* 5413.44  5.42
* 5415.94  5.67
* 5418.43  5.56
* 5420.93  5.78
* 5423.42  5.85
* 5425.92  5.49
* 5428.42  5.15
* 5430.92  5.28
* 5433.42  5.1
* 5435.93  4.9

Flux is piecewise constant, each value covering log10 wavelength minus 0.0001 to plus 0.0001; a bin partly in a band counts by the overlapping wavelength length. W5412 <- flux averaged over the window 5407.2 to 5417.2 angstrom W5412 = 5.3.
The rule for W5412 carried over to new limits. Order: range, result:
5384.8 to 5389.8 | 4.88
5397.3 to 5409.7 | 5.37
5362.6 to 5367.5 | 4.8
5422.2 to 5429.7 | 5.49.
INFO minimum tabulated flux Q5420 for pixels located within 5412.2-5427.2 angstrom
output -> 5.42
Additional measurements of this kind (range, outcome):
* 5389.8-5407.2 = 4.76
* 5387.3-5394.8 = 4.71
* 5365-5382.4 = 4.64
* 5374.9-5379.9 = 5.23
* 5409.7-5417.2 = 5.11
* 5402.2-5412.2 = 4.98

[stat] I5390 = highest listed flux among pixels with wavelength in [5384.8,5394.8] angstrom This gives 5.06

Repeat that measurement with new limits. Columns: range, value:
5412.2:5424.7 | 5.85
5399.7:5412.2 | 5.58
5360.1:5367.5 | 5.35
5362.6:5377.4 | 5.69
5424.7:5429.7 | 5.49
